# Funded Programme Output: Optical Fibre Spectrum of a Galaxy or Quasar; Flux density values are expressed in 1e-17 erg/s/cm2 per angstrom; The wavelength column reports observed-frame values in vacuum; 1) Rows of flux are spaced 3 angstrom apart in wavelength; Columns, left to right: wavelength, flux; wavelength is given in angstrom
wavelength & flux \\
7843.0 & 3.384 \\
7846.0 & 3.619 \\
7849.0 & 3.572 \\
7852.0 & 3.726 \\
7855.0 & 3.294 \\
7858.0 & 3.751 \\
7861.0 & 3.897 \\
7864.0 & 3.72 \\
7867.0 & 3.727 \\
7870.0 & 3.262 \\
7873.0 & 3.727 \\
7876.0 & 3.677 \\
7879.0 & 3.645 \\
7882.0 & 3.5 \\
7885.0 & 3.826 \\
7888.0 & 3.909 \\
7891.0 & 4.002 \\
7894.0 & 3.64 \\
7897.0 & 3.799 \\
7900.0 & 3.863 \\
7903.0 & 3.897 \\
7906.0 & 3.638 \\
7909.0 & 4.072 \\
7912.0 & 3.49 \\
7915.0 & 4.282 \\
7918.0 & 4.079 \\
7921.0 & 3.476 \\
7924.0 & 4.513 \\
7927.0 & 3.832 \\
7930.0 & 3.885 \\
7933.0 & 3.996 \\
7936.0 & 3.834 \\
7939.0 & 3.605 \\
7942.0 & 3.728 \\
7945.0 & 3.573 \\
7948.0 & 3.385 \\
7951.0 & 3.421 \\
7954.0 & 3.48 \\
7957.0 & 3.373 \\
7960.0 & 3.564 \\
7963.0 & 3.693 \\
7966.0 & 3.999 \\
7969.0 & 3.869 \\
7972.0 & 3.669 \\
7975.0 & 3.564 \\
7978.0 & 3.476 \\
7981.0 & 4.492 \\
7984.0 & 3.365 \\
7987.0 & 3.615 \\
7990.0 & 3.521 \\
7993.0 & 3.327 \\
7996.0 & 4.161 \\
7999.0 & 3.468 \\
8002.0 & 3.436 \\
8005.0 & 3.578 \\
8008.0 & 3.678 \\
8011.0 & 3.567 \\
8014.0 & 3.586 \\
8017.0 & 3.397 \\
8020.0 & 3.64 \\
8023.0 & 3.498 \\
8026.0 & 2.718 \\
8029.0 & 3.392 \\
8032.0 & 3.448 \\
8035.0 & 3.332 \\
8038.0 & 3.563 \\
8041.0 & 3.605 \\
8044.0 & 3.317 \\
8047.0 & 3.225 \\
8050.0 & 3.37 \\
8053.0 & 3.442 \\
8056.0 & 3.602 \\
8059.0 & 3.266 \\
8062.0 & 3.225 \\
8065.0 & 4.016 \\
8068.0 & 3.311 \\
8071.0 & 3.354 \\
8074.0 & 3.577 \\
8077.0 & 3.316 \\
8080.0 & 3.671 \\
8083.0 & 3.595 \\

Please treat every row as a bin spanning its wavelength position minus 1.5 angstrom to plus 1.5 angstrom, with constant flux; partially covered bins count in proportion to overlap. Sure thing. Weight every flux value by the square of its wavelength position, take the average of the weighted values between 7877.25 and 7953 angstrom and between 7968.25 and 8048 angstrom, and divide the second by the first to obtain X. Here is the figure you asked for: 1.0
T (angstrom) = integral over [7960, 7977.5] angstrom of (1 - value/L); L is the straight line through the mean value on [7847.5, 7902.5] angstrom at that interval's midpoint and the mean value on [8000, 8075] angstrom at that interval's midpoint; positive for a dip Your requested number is -0.9 angstrom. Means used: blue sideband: 3.7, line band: 3.73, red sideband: 3.44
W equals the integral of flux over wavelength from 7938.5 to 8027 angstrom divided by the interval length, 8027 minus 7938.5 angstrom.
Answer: 3.59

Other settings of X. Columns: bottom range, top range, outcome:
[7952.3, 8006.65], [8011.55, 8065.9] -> 0.95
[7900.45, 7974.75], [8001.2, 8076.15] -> 0.94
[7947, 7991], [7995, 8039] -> 0.97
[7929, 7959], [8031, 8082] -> 0.98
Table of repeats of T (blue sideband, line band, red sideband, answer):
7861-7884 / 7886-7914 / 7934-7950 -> -1.5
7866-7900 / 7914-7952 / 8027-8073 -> -2.0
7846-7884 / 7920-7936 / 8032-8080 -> -1.7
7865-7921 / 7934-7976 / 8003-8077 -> 0.0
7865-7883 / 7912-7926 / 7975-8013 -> -1.6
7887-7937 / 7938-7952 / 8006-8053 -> 0.8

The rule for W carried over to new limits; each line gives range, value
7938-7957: 3.52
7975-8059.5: 3.51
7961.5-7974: 3.8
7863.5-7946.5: 3.79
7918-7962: 3.7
